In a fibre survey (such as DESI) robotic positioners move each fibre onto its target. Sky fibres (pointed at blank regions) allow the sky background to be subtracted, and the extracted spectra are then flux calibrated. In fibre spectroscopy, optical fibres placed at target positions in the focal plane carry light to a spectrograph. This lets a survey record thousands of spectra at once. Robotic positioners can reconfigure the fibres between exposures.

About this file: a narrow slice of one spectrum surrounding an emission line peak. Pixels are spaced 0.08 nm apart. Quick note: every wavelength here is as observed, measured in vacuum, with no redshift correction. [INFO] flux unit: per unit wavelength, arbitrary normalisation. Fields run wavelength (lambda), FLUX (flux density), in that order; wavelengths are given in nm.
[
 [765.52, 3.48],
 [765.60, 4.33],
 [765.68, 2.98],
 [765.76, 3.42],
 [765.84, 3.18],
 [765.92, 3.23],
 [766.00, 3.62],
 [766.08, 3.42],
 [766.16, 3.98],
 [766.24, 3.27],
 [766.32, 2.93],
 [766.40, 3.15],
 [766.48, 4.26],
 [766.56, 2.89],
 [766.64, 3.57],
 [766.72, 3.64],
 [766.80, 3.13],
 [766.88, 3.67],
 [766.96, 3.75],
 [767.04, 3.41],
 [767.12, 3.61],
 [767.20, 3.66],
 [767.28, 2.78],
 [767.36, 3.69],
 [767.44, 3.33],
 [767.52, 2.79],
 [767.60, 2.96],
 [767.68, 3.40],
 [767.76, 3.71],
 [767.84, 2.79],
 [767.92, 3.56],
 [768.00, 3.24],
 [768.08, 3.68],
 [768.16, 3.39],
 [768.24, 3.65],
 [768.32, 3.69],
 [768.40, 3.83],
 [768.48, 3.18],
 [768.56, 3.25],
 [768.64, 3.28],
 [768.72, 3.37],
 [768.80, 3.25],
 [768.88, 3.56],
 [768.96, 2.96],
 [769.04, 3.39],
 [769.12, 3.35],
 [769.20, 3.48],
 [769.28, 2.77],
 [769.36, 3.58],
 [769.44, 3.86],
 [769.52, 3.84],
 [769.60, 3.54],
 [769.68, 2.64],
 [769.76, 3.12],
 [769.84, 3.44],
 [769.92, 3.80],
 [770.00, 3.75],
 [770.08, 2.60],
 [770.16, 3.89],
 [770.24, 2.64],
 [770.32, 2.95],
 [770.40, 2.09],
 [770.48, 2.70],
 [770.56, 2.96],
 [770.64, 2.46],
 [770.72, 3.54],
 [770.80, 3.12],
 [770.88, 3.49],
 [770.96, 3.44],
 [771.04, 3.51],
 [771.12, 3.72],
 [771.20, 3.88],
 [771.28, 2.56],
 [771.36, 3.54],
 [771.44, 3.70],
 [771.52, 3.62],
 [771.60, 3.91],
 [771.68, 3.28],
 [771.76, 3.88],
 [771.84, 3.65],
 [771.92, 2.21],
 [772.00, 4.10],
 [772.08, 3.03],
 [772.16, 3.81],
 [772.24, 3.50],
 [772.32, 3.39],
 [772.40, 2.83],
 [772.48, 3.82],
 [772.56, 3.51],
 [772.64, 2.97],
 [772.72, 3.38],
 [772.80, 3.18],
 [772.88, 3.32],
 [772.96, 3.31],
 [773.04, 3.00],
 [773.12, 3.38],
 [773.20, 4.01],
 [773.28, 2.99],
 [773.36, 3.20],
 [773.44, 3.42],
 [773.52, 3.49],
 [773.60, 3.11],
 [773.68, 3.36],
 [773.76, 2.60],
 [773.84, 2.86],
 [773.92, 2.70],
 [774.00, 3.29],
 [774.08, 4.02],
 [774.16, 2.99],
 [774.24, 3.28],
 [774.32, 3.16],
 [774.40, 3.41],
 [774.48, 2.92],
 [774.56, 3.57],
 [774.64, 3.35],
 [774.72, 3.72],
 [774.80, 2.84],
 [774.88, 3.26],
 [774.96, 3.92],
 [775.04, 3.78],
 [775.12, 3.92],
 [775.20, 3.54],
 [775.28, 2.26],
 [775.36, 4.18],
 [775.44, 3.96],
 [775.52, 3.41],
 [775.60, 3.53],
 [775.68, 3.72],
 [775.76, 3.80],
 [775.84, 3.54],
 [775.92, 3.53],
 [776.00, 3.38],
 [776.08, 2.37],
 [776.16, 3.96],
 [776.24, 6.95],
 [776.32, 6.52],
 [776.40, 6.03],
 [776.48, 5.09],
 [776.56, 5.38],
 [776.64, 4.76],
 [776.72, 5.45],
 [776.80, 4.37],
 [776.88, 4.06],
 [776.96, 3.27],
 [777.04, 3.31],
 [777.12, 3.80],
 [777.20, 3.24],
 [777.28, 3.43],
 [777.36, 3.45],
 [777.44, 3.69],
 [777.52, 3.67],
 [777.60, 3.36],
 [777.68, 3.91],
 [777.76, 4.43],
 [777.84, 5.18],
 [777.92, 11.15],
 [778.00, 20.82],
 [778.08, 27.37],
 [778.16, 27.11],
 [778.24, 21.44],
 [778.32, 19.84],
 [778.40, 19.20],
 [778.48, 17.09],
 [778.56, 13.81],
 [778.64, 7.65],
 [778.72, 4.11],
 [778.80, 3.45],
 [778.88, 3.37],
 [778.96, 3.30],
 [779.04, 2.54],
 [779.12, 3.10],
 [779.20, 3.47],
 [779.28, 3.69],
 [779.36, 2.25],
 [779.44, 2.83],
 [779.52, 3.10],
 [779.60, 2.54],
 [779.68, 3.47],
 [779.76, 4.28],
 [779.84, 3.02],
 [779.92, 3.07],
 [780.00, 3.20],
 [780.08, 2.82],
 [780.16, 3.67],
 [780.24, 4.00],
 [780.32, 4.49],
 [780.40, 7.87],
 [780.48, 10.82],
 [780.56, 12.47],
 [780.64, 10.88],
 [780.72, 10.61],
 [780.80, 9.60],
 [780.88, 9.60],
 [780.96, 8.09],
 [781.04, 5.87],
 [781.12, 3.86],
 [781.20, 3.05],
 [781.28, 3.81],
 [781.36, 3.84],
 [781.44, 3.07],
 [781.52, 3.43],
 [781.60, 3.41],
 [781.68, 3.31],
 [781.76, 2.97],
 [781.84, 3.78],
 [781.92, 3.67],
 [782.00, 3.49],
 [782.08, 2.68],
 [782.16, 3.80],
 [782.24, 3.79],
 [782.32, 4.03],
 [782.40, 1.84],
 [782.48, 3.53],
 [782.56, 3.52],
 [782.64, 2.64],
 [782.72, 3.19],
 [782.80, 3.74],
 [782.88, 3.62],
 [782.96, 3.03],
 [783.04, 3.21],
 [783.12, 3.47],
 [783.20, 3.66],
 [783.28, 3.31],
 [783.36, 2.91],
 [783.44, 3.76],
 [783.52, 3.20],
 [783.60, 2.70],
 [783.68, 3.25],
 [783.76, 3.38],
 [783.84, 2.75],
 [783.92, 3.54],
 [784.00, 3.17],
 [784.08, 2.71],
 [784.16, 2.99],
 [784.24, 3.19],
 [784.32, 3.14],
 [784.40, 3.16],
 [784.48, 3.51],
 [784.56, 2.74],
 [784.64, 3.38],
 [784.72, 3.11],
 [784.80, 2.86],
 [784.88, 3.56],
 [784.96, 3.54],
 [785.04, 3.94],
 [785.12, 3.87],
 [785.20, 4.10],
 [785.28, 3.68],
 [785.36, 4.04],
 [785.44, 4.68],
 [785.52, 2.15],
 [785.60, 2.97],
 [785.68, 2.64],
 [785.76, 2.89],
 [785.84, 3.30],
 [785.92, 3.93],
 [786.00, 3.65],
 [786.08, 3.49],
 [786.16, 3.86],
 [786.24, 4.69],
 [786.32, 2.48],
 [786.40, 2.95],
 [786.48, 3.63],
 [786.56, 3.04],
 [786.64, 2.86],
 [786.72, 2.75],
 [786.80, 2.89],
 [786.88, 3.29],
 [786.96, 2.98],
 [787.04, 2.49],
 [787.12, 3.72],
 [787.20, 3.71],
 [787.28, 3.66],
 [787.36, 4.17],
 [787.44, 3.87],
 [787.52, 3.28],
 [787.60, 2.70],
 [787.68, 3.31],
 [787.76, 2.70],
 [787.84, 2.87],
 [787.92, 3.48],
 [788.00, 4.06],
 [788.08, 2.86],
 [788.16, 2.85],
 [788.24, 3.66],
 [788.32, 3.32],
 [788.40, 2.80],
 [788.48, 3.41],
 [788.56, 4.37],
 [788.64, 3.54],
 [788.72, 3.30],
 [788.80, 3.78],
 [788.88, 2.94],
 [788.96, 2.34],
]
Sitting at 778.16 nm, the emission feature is H-alpha 6563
